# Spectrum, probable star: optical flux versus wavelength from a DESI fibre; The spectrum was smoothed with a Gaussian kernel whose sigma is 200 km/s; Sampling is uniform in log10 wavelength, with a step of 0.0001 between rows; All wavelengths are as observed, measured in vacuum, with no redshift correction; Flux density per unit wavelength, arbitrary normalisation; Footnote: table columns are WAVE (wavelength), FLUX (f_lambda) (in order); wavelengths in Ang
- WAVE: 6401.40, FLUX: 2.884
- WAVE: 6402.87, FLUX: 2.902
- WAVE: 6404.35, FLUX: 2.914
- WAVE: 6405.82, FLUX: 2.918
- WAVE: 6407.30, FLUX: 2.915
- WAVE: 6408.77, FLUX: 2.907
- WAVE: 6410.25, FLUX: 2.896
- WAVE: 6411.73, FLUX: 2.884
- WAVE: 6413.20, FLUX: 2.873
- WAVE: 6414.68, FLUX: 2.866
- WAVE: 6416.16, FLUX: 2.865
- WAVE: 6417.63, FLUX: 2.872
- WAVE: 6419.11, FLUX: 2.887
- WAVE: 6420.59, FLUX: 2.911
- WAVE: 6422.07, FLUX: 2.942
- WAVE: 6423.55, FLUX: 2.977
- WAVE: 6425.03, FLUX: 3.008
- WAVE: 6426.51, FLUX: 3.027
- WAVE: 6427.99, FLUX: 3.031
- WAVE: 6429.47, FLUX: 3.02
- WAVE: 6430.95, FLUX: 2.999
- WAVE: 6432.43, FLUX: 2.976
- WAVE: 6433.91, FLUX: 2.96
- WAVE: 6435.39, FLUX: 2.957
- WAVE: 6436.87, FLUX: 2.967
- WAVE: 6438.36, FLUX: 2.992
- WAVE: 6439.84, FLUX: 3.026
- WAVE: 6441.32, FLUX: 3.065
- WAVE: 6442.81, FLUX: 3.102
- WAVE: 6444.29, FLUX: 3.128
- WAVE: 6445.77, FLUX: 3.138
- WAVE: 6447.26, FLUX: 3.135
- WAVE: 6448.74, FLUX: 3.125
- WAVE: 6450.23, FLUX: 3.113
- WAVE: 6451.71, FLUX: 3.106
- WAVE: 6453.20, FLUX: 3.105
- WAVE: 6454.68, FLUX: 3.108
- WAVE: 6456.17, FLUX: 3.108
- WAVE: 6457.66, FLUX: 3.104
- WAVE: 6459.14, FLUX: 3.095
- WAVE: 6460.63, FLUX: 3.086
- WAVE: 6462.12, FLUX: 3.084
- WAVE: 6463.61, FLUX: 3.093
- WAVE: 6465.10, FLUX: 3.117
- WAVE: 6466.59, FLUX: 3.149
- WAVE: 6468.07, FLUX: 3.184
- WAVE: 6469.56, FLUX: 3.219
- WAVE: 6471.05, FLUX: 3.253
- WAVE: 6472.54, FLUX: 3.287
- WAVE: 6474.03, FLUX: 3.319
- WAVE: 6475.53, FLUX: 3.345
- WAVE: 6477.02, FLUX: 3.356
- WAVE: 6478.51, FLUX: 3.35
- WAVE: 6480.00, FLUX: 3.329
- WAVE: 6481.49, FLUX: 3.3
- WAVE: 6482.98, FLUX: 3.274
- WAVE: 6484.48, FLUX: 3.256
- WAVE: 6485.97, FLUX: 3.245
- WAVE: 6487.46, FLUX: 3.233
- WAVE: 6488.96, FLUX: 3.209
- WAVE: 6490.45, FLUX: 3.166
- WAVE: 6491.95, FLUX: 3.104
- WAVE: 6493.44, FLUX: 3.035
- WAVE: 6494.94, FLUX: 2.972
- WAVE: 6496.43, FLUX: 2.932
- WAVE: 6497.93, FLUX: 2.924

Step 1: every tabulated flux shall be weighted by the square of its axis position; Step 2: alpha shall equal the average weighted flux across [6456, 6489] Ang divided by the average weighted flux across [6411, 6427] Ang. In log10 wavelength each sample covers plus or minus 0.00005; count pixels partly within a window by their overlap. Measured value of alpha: 1.12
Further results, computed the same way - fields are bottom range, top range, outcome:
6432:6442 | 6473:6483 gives 1.13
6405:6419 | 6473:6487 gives 1.17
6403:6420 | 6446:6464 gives 1.09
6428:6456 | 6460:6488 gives 1.07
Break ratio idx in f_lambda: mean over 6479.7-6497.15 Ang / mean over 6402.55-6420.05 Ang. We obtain 1.10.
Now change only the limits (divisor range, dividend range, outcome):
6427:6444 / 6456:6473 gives 1.04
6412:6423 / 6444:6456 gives 1.08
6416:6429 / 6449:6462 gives 1.05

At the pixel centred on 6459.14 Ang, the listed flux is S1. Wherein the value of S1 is 3.095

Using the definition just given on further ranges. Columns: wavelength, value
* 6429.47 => 3.02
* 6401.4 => 2.884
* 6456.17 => 3.108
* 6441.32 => 3.065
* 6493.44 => 3.035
